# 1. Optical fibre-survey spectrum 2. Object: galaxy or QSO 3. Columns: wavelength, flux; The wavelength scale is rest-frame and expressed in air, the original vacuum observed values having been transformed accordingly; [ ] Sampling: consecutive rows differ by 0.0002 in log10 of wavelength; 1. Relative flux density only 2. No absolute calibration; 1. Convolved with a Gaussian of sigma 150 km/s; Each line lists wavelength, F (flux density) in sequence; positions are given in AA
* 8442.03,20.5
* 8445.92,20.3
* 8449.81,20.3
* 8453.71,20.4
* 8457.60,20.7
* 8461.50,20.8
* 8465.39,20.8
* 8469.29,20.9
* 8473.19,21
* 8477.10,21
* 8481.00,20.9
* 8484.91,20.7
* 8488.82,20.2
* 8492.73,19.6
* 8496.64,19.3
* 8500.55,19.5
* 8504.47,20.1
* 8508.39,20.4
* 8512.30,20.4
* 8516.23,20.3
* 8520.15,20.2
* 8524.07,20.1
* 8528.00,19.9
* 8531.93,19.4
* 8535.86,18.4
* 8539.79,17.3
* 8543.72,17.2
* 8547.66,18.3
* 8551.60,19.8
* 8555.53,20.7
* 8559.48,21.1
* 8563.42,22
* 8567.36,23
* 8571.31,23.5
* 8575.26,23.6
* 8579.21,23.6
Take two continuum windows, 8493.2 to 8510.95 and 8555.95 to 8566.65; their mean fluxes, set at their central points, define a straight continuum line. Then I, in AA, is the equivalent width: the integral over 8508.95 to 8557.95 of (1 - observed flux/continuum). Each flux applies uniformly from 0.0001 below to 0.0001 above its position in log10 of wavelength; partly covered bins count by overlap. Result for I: 3.2 AA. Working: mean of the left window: 19.8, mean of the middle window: 19.4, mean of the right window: 21.6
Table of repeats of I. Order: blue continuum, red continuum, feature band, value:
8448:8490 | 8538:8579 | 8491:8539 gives 2.3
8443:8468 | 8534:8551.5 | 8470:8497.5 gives -1.0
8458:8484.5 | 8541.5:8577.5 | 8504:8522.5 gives 0.6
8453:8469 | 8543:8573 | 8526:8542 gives 1.6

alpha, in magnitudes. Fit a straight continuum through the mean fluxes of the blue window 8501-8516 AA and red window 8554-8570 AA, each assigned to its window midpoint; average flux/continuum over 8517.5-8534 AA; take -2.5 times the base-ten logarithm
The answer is 0.043 mag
